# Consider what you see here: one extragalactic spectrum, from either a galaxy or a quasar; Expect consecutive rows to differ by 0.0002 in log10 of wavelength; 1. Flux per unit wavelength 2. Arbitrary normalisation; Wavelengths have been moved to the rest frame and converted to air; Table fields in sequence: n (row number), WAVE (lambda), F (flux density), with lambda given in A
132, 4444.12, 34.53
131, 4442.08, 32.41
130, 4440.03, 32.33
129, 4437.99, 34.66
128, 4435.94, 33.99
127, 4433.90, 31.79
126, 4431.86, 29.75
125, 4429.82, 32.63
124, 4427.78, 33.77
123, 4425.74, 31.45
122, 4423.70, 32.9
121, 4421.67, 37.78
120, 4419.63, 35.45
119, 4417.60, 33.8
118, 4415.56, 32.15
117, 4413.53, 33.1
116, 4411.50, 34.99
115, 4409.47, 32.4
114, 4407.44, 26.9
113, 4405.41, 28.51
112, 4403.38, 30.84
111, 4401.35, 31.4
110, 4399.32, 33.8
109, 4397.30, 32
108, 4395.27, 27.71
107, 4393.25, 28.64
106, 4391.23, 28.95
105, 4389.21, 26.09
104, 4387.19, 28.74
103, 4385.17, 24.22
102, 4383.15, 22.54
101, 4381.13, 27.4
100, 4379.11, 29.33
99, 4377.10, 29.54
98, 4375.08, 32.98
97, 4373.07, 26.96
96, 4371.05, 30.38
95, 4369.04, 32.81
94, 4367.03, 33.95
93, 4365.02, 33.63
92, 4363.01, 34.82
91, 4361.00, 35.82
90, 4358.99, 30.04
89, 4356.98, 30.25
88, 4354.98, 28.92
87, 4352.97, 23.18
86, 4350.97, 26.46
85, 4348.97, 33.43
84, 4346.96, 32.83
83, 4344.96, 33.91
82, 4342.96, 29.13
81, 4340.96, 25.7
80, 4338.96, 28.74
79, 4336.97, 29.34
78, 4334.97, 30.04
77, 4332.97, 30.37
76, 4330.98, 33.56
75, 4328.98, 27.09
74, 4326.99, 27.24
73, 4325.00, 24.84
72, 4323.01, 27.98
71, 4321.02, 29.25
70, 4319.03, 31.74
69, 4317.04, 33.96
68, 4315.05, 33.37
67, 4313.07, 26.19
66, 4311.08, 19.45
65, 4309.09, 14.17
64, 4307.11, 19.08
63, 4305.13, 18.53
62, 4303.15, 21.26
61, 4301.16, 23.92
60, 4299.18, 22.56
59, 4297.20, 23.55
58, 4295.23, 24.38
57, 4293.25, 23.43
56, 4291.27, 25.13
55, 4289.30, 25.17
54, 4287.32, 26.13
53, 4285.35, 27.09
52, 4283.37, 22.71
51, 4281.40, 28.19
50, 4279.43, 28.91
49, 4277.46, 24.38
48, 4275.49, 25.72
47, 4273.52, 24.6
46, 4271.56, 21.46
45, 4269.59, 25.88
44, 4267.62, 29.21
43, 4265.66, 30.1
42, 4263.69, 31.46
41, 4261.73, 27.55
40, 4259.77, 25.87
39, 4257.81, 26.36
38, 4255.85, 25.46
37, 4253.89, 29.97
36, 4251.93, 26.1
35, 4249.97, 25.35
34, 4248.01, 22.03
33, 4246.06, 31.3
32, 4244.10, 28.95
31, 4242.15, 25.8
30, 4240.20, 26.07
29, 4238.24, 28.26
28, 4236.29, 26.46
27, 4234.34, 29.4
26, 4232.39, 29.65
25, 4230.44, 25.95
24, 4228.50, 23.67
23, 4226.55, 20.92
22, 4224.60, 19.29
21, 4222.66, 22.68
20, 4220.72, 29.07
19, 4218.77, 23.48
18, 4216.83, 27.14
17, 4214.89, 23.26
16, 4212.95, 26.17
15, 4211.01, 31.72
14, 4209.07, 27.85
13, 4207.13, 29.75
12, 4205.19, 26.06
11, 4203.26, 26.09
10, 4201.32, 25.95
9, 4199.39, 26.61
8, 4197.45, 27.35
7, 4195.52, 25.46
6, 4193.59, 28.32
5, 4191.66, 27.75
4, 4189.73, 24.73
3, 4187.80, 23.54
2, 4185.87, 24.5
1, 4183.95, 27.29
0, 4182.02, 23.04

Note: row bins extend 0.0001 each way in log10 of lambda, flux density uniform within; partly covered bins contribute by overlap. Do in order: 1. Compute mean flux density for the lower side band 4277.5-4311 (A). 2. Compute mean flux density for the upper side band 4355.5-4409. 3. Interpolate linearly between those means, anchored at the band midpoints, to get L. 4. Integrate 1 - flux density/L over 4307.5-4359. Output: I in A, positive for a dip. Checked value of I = -4.1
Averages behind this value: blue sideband 23.3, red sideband 29.9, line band 28.4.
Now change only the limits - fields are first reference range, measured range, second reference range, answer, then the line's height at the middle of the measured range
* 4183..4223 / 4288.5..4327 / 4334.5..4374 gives 6.1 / 29.3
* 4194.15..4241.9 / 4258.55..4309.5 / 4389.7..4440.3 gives 6.1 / 28.1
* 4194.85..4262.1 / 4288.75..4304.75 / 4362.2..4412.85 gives 2.6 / 27.9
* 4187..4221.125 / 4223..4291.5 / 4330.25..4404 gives 3.6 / 27.7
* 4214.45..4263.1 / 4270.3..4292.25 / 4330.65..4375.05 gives 1.9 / 27.8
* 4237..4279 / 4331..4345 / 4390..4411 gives -0.4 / 28.7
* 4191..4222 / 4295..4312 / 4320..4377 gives 5.0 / 29.1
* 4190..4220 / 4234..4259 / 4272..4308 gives -1.4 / 25.5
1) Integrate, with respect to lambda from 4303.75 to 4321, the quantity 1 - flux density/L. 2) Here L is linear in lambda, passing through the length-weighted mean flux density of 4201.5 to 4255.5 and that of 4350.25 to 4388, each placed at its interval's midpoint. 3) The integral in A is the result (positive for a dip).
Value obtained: 2.2 A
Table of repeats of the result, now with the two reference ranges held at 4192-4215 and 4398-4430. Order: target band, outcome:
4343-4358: 0.6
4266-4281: 1.5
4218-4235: 1.8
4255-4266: 0.4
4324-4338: 0.7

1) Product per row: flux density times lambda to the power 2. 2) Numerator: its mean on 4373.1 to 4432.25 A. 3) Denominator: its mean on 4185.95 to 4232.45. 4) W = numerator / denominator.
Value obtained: 1.30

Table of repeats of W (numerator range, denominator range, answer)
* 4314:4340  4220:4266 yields 1.17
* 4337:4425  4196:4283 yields 1.23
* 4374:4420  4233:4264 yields 1.18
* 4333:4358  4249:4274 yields 1.13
